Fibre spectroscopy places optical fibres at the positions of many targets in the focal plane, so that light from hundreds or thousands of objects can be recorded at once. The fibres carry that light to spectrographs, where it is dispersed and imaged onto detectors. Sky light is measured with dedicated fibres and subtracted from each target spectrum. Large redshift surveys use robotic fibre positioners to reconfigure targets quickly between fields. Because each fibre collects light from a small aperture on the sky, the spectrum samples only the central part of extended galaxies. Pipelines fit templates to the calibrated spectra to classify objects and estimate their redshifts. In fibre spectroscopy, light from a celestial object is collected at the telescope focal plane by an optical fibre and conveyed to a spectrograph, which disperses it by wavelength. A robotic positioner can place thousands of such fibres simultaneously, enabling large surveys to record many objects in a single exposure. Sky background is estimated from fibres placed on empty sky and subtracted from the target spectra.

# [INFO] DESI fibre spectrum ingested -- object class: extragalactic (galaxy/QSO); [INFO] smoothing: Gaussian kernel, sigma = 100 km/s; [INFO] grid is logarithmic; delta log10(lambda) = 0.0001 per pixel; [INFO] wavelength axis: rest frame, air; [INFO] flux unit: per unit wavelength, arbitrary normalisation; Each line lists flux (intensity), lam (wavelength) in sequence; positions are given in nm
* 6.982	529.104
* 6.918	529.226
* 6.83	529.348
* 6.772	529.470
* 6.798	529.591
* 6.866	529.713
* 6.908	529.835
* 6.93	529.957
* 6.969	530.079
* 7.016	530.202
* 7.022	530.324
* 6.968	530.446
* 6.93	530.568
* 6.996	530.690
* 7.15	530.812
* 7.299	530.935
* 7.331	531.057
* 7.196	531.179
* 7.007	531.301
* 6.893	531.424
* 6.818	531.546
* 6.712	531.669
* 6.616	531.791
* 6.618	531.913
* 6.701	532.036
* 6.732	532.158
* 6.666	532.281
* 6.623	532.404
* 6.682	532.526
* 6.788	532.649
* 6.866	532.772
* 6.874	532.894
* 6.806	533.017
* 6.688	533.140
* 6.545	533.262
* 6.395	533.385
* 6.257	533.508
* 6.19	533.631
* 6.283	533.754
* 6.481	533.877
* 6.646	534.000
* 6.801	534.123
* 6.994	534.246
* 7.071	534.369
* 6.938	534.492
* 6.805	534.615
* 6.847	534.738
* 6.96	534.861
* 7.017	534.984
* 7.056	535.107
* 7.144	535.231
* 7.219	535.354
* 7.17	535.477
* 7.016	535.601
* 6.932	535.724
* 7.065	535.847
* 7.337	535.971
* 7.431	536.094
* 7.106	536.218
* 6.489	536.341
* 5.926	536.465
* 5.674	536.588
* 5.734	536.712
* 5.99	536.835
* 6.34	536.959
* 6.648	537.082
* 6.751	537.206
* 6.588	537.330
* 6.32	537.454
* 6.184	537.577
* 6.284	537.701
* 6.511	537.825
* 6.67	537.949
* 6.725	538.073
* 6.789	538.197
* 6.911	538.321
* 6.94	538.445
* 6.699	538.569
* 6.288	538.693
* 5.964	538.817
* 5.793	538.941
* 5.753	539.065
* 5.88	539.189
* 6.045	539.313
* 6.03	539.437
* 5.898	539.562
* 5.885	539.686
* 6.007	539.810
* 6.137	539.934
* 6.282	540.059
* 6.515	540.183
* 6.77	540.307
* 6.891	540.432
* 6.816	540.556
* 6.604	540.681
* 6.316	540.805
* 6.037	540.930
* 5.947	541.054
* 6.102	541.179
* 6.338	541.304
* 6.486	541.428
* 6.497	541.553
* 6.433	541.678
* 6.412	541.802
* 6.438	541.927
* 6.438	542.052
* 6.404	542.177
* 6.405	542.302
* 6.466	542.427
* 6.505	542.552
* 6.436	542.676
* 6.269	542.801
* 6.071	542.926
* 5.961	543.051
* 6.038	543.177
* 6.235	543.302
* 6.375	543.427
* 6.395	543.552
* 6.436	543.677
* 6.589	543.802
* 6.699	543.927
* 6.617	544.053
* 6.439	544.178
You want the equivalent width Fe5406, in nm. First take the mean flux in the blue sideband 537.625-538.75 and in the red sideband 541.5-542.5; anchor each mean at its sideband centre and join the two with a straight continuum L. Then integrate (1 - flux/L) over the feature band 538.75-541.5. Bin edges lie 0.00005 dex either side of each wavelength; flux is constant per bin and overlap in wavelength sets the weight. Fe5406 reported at 0.14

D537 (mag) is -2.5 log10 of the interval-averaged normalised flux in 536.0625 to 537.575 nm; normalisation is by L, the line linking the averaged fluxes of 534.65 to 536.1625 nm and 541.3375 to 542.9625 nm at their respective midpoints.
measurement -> 0.09 mag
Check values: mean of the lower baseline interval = 7.09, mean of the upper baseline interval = 6.41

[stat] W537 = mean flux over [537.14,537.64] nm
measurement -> 6.46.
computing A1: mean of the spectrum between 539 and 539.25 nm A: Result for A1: 5.82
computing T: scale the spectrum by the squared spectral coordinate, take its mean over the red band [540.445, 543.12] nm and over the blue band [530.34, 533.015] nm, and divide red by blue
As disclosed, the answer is 0.96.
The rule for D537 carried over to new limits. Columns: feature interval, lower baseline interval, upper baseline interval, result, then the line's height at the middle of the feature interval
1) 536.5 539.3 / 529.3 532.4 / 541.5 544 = 0.044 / 6.59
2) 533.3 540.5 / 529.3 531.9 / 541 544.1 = 0.016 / 6.64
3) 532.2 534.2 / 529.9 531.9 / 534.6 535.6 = 0.065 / 7.01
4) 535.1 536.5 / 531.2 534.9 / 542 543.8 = -0.064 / 6.61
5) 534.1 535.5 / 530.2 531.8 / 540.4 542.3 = -0.034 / 6.79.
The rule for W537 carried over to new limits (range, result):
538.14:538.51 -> 6.88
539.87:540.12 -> 6.2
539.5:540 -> 5.99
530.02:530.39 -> 6.99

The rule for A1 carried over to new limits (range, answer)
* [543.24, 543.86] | 6.41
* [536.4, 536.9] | 5.84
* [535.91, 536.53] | 6.85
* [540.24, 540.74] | 6.77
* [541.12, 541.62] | 6.35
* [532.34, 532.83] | 6.73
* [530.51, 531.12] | 7.14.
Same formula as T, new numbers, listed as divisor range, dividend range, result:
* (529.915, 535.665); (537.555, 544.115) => 0.96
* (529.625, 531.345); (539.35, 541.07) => 0.93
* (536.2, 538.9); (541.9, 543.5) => 1.00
